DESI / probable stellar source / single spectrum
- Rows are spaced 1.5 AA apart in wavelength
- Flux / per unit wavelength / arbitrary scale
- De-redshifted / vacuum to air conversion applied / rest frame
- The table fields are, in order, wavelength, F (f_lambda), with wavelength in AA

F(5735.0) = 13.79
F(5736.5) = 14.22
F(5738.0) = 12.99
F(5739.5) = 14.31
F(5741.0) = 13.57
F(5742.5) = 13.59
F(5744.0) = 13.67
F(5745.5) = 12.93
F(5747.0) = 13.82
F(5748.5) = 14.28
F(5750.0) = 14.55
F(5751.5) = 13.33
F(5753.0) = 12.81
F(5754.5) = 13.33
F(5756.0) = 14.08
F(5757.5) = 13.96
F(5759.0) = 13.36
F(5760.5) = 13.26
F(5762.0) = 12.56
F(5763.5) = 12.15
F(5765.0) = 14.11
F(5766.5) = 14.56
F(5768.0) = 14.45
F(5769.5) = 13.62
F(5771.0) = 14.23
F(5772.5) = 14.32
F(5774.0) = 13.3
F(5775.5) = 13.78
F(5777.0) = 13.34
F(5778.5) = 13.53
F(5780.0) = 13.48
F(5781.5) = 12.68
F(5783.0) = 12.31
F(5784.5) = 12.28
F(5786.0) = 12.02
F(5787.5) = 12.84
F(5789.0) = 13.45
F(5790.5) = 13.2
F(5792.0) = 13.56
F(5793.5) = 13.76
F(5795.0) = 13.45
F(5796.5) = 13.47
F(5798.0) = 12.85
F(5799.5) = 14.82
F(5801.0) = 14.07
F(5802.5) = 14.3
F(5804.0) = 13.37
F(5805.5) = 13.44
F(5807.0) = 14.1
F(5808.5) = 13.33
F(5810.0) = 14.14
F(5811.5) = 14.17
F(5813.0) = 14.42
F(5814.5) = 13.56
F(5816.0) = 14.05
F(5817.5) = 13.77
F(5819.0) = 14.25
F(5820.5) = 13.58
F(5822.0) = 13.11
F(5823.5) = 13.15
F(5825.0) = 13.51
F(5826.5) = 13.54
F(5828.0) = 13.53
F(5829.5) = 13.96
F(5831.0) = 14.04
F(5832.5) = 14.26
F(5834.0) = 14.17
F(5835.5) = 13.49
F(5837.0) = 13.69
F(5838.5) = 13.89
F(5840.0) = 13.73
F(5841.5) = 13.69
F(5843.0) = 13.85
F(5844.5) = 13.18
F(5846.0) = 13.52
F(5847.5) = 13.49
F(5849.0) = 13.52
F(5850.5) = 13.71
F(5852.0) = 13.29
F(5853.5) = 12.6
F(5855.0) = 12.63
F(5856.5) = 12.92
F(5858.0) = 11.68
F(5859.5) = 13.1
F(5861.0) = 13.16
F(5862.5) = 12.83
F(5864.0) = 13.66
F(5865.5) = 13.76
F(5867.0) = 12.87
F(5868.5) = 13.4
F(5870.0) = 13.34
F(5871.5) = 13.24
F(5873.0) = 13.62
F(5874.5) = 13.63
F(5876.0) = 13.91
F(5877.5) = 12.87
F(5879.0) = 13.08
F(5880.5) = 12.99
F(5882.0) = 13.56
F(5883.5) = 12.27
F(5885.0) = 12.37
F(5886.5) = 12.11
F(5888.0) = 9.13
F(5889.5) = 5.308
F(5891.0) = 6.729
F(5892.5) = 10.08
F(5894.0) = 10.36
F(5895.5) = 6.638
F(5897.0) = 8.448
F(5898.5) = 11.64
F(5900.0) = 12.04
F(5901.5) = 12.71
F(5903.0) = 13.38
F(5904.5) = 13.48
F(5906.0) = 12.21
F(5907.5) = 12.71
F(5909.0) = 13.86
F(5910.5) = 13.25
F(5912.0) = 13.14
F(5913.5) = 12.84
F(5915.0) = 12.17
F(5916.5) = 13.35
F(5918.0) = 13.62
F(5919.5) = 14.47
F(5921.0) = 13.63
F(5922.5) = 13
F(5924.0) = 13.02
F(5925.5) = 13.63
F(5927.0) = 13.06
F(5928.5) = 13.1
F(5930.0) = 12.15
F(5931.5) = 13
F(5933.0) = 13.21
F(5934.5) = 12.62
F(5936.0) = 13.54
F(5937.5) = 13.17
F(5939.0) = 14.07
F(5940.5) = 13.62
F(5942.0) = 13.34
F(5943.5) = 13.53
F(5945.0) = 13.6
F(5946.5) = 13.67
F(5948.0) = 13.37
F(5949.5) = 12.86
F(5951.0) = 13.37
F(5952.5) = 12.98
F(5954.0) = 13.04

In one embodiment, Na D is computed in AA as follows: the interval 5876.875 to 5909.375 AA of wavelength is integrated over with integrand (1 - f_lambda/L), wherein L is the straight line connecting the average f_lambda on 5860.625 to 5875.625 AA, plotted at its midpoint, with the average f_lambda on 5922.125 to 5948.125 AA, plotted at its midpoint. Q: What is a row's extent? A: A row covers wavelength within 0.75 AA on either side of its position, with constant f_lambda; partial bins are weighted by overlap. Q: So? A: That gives 5.1 AA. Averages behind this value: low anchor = 13.4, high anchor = 13.3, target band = 11.2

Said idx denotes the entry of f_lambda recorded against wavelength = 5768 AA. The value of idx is 14.45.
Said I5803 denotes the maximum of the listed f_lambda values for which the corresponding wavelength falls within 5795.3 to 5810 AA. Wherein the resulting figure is 14.82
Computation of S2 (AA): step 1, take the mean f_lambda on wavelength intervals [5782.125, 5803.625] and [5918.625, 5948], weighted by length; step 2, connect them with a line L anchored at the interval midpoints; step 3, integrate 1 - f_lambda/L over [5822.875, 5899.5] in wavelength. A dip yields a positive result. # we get 4.35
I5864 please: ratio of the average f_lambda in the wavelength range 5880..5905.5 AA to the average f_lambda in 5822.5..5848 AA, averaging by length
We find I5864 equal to 0.79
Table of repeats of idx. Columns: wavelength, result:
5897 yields 8.448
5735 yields 13.79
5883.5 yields 12.27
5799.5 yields 14.82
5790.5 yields 13.2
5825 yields 13.51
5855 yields 12.63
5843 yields 13.85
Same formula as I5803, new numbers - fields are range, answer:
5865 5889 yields 13.91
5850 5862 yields 13.71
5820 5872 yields 14.26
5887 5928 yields 14.47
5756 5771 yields 14.56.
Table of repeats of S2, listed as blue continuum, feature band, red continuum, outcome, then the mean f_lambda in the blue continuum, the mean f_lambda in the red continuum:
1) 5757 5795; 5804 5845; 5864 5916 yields -3.13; 13.4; 12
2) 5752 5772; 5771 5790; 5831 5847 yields 0.65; 13.6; 13.8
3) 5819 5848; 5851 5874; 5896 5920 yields 0.30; 13.7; 12.6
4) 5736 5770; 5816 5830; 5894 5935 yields -0.48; 13.6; 12.6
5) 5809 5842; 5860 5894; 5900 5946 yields 3.39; 13.8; 13.2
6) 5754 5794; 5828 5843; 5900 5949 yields -0.61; 13.4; 13.2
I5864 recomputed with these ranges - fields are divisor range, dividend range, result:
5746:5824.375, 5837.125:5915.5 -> 0.92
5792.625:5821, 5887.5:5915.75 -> 0.80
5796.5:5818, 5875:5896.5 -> 0.78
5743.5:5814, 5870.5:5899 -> 0.82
